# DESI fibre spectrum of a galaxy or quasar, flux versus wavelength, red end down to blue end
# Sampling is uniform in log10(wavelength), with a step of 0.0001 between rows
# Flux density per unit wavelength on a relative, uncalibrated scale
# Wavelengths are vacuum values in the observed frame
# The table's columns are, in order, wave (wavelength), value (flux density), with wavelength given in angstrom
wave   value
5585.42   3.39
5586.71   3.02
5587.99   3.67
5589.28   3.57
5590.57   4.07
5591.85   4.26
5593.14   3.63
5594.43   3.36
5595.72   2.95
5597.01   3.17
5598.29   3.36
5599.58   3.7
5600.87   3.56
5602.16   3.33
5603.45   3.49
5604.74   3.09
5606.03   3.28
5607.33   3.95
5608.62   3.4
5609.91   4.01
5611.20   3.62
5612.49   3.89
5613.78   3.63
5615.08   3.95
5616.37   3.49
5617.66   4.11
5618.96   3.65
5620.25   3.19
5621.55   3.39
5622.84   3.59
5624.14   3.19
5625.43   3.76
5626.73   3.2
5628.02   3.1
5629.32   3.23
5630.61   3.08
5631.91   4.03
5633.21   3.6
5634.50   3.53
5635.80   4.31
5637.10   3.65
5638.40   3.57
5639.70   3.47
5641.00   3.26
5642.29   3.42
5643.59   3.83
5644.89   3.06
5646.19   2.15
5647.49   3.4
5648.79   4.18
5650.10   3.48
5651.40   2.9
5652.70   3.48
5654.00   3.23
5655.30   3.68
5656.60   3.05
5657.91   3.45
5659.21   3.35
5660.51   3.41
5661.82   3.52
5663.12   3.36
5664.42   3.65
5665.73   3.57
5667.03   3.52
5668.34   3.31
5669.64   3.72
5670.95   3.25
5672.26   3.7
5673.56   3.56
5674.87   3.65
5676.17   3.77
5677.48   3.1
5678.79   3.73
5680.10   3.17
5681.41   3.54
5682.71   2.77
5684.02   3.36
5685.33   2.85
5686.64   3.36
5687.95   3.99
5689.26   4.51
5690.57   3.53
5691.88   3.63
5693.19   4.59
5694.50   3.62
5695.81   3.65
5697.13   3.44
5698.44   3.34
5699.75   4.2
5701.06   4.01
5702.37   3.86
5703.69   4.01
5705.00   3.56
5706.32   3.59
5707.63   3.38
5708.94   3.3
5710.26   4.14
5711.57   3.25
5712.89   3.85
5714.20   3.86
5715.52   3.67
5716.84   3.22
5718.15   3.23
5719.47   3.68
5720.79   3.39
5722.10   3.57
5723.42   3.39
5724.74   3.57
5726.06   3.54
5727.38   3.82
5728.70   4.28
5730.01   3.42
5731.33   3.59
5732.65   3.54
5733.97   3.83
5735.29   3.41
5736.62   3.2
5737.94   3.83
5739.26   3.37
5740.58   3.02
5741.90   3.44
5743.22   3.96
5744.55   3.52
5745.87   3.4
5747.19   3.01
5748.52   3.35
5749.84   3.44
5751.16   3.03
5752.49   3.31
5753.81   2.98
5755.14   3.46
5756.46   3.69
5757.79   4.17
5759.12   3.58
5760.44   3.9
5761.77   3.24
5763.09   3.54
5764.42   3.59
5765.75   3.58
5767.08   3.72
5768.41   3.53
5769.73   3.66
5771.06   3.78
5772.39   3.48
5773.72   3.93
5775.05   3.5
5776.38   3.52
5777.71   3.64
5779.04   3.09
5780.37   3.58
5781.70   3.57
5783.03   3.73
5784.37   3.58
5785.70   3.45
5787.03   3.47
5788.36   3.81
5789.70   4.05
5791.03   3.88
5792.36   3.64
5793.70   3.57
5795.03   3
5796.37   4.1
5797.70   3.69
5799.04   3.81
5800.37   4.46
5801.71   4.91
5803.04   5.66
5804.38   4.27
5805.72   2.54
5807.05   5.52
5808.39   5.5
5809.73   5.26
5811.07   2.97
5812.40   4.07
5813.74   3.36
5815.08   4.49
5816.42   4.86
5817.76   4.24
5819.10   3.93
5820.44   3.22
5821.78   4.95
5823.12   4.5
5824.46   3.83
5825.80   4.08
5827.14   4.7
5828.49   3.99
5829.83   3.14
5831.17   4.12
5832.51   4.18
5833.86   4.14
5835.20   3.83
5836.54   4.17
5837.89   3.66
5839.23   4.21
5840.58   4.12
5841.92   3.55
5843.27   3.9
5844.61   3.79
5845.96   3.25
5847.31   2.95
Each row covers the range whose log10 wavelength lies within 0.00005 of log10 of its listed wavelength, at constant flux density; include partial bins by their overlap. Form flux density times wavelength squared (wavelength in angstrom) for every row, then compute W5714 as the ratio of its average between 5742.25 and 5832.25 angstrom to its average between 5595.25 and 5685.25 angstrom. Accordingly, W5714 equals 1.16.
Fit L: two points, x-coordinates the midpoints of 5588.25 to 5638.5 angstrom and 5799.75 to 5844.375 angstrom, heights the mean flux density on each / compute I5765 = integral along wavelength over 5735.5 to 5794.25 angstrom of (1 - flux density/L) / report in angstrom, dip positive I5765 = 7.0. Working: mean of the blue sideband 3.56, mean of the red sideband 4.19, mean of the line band 3.54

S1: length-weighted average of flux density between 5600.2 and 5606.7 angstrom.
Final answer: 3.35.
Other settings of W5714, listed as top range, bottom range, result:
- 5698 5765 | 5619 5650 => 1.07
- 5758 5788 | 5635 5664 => 1.10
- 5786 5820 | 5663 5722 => 1.19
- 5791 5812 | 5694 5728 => 1.19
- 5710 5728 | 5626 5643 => 1.05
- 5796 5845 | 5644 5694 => 1.26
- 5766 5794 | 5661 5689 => 1.09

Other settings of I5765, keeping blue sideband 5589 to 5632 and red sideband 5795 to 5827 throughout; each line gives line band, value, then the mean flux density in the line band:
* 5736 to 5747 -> 1.5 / 3.45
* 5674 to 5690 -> 1.3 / 3.48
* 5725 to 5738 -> 1.1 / 3.63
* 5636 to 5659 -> 1.7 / 3.39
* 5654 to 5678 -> 1.6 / 3.47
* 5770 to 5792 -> 2.7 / 3.63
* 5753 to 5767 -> 1.7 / 3.58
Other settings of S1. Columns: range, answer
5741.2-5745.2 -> 3.63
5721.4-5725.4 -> 3.51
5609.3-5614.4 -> 3.79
